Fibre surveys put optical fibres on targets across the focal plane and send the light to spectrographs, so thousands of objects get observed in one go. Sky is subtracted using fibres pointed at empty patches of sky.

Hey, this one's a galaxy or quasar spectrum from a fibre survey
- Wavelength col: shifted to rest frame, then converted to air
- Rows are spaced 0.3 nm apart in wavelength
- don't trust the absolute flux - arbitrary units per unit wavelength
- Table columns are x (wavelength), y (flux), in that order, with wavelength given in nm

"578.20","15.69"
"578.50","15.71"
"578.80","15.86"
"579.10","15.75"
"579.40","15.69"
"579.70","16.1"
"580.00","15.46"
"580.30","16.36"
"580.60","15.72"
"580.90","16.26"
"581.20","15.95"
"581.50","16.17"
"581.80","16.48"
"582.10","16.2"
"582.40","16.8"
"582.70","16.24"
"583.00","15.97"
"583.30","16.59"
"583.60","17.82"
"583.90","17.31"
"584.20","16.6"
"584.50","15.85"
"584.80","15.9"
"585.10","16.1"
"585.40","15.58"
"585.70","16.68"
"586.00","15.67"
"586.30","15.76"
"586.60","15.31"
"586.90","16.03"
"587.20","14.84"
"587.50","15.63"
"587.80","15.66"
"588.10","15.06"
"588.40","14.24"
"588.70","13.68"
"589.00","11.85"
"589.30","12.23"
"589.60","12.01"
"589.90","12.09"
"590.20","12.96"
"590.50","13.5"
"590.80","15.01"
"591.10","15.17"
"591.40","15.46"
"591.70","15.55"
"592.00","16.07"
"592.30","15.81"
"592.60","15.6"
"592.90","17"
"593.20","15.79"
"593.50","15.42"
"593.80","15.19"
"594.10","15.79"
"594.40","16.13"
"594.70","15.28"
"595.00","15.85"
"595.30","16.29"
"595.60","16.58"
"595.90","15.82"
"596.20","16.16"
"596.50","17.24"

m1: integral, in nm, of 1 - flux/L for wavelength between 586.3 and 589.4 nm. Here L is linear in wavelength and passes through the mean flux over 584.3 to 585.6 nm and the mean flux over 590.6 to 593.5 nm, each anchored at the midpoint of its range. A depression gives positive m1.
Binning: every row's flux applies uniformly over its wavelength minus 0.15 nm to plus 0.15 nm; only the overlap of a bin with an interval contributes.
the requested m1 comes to 0.248 nm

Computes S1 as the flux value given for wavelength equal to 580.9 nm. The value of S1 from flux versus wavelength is 16.26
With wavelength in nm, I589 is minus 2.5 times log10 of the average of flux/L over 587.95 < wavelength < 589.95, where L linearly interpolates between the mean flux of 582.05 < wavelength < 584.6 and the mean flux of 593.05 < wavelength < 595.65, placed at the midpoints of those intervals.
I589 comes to 0.23 mag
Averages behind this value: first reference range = 16.6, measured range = 13.1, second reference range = 15.8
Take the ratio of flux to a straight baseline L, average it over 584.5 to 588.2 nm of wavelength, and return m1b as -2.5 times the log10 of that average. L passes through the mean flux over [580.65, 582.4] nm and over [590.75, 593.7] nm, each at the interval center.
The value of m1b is 0.02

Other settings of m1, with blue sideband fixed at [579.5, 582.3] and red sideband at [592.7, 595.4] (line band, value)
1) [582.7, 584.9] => -0.074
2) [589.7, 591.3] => 0.218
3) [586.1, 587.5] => 0.041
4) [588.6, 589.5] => 0.194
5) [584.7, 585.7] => 0.002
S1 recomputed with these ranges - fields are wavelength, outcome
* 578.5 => 15.71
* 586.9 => 16.03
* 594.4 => 16.13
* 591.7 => 15.55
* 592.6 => 15.6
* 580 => 15.46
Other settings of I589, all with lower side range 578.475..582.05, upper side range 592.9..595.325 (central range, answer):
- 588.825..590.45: 0.272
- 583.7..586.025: -0.025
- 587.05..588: 0.035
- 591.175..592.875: 0.002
